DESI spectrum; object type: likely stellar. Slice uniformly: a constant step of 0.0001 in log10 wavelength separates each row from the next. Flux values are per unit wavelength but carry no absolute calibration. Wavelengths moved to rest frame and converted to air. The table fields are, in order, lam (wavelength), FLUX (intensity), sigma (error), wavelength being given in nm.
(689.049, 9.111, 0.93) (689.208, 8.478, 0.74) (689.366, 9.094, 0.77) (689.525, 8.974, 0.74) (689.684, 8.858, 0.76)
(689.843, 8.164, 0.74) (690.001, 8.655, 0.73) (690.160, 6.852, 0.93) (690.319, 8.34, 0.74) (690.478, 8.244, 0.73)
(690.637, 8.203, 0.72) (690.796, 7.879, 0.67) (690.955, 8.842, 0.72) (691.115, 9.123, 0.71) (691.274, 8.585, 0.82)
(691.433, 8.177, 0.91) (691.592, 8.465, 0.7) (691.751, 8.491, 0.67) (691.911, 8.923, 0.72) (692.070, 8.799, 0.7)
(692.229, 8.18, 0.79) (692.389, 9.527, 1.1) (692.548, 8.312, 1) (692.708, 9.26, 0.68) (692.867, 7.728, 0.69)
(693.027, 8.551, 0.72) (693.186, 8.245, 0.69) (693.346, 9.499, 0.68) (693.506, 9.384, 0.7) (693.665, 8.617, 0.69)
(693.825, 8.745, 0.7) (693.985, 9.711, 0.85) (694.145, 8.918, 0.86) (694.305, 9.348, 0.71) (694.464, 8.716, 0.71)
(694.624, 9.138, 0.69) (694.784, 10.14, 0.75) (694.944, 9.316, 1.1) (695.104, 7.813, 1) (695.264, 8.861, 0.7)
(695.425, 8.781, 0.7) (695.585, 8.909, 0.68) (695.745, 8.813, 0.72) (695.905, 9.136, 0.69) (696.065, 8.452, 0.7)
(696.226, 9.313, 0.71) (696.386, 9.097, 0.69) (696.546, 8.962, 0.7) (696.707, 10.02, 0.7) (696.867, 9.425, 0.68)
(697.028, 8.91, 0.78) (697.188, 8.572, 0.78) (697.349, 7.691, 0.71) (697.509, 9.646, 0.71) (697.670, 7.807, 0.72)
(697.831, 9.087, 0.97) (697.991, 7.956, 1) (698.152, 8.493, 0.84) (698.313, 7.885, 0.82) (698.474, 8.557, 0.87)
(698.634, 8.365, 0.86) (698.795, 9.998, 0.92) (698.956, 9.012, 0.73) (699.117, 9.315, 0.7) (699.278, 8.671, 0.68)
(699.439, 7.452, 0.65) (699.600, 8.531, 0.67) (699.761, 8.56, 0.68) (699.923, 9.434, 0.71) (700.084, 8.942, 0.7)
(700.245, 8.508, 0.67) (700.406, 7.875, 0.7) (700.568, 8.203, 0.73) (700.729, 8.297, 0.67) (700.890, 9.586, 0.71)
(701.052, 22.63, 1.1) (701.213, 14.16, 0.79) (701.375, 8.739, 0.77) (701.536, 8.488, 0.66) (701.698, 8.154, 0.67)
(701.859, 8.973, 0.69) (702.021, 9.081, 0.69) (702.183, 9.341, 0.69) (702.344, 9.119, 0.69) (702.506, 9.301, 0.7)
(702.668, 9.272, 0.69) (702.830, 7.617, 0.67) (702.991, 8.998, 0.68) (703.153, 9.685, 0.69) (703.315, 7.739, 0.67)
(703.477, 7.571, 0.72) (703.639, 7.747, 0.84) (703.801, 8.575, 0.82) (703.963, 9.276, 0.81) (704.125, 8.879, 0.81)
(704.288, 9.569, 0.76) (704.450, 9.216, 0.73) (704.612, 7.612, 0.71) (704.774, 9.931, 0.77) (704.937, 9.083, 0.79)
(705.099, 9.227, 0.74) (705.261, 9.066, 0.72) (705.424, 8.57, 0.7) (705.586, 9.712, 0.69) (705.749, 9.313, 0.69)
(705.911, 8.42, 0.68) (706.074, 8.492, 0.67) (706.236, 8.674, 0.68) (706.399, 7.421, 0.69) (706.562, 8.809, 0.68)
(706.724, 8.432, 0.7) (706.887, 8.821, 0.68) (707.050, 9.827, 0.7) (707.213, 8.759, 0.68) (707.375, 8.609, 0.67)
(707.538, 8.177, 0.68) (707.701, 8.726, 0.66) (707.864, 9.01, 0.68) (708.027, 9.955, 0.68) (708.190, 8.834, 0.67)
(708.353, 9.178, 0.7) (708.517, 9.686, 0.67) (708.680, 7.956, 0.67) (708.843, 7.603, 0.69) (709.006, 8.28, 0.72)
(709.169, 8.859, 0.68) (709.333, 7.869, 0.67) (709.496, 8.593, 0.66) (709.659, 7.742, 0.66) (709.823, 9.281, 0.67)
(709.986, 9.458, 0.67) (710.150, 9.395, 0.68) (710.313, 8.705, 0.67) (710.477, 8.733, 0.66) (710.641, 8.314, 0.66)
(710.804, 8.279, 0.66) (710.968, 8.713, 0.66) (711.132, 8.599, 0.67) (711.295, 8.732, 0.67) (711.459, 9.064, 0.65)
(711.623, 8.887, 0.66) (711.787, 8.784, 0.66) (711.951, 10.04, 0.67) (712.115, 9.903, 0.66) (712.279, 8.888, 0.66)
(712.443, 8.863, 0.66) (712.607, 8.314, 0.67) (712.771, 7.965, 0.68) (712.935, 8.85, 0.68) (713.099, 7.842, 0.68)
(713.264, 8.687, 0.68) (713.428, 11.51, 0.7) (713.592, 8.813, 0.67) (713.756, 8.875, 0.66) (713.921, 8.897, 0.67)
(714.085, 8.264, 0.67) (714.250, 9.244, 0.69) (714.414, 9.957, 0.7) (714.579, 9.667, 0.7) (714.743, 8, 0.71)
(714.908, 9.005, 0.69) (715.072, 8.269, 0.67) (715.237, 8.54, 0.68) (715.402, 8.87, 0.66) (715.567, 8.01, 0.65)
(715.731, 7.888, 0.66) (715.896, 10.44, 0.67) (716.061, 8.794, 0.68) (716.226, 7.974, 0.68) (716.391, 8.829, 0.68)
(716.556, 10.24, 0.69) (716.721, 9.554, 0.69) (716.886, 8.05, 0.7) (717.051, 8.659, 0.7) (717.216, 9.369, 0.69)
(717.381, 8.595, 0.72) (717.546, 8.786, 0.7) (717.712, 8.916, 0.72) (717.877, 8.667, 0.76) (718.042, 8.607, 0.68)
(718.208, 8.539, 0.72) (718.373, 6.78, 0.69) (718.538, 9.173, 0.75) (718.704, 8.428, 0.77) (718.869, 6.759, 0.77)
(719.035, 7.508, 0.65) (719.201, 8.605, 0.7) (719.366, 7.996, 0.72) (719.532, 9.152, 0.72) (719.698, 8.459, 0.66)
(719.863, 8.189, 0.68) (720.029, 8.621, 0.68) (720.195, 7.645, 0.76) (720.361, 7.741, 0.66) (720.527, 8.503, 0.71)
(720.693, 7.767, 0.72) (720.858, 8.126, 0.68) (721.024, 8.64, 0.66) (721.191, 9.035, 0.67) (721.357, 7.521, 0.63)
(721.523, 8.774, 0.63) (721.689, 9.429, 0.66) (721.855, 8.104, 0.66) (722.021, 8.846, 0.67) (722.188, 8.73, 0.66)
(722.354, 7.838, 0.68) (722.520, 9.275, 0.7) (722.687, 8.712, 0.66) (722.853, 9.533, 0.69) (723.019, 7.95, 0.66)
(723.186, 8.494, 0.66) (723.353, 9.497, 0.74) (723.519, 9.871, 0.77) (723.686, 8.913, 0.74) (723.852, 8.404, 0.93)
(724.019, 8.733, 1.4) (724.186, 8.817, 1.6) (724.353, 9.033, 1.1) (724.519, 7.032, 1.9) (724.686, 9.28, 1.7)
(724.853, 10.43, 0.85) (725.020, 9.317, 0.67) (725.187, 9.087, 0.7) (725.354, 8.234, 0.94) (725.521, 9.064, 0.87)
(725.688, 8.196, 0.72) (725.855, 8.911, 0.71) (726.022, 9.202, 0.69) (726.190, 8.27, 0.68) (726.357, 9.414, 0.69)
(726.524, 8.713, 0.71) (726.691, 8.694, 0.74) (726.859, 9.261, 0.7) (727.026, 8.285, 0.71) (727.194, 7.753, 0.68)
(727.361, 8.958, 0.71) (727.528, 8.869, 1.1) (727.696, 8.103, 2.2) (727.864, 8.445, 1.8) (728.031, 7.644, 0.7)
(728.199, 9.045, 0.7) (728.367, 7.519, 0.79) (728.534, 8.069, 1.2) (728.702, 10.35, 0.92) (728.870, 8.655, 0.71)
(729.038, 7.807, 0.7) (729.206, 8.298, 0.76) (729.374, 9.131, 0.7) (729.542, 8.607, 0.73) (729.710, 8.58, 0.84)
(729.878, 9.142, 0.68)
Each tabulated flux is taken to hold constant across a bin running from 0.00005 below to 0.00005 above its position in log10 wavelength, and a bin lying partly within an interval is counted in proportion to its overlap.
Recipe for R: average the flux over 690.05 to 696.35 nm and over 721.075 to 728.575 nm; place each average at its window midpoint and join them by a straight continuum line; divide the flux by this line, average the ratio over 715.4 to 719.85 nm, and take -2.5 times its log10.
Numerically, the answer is 0.02 mag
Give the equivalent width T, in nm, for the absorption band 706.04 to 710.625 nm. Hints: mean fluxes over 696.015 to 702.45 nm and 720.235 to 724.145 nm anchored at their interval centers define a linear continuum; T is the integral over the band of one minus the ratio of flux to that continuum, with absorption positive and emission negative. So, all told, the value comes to 0.15 nm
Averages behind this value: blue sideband 9.24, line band 8.71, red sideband 8.62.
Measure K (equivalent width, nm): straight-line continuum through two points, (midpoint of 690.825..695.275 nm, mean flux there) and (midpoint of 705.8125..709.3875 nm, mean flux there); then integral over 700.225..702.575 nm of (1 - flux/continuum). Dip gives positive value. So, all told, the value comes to -0.36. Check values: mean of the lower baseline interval 8.83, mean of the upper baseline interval 8.66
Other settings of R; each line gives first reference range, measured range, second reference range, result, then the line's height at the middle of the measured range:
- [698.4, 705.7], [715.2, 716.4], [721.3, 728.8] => 0.032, 8.92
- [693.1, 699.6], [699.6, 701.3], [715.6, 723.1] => -0.193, 8.8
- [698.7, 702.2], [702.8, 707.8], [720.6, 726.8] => 0.085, 9.45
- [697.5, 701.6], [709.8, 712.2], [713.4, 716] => 0.010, 9.07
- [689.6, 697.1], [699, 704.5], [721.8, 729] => -0.062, 8.76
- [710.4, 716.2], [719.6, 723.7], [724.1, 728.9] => 0.025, 8.77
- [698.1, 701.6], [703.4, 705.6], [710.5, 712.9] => 0.050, 9.26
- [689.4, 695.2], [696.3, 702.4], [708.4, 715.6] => -0.063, 8.73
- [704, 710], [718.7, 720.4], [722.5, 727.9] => 0.091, 8.8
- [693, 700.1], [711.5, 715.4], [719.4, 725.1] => -0.028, 8.73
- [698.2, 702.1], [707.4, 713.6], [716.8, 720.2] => 0.004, 8.85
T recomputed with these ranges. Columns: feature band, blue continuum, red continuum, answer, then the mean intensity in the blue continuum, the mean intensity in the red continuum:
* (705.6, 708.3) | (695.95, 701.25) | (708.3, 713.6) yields 0.047 nm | 9.28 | 8.8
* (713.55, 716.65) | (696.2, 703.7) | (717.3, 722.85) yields -0.109 nm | 9.13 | 8.39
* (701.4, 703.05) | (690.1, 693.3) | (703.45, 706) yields -0.005 nm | 8.46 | 8.89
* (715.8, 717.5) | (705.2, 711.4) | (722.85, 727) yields -0.045 nm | 8.73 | 8.87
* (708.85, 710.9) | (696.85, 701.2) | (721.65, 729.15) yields 0.099 nm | 9.24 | 8.72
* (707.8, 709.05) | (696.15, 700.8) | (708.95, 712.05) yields -0.010 nm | 8.71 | 8.76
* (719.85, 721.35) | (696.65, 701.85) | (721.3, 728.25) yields 0.103 nm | 9.28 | 8.73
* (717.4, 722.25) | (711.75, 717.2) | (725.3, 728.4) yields 0.237 nm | 8.93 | 8.58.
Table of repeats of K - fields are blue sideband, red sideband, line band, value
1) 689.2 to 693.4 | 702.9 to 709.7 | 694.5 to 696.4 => -0.085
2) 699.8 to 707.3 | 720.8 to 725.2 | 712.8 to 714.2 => 0.008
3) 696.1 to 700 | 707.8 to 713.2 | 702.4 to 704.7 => 0.030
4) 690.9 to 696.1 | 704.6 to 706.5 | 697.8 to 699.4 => 0.026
